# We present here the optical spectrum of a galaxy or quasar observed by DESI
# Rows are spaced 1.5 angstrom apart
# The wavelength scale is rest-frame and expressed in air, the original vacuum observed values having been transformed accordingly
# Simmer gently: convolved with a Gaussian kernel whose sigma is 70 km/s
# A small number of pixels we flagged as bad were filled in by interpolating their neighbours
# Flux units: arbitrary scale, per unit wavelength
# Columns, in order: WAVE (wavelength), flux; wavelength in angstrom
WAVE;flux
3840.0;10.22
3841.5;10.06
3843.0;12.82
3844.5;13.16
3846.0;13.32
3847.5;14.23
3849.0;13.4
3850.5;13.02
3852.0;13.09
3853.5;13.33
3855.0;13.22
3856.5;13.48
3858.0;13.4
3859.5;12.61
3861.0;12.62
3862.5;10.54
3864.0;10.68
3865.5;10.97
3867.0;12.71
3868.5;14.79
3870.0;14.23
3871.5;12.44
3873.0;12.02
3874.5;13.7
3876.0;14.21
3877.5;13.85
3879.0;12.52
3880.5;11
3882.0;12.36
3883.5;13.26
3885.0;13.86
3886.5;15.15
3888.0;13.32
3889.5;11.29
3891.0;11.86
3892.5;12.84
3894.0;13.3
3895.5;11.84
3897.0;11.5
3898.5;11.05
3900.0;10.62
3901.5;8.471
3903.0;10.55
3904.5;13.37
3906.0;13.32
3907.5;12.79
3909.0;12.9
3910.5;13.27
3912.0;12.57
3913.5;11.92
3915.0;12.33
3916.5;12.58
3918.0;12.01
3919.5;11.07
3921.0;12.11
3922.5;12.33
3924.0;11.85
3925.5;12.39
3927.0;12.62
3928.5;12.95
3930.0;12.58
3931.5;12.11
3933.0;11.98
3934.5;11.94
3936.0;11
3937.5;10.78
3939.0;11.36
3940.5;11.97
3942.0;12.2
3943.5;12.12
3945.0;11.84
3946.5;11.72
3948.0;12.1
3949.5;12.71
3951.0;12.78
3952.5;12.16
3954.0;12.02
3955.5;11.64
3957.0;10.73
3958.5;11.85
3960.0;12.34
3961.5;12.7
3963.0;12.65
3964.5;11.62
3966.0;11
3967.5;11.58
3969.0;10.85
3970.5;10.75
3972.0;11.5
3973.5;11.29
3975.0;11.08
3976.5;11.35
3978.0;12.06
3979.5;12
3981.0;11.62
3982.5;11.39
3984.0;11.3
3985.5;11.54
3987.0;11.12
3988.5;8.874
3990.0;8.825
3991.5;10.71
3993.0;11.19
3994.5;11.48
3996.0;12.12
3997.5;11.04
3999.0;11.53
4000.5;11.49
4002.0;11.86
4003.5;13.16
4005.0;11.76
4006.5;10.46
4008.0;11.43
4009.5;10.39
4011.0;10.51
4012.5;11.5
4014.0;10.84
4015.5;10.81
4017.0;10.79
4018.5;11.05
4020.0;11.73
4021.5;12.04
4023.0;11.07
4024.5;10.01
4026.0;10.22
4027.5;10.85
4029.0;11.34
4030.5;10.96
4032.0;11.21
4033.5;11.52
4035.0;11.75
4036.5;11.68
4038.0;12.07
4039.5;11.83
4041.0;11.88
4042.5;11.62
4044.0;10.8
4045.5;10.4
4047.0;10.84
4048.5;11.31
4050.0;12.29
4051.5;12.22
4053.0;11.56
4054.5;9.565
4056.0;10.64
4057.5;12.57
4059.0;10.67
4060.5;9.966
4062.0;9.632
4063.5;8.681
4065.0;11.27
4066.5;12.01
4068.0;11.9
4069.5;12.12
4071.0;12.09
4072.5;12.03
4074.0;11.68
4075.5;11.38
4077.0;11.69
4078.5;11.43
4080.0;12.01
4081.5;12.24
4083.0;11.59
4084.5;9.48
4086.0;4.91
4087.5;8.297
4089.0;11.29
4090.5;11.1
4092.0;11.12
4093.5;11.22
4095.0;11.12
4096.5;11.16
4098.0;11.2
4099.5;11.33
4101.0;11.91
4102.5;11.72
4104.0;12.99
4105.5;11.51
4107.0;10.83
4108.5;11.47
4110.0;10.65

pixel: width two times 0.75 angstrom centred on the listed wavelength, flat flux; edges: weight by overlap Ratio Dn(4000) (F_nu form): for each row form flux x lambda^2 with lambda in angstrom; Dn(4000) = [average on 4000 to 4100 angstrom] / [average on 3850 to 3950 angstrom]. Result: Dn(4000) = 1.0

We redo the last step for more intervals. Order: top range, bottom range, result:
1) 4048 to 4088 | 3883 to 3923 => 0.97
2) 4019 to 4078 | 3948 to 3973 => 1.00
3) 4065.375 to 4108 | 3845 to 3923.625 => 0.99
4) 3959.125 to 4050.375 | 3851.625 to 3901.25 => 0.96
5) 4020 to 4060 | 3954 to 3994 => 1.03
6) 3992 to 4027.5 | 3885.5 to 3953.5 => 0.97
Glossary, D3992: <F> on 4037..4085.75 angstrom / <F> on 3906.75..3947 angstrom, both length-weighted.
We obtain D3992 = 0.93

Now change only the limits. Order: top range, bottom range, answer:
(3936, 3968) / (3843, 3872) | 0.92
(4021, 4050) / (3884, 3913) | 0.91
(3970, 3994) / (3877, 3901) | 0.89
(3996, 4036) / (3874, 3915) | 0.90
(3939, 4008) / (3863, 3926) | 0.93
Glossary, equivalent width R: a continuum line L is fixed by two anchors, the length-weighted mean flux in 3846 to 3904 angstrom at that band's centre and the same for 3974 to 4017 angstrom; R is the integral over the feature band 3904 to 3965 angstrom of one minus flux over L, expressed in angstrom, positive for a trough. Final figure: -1.5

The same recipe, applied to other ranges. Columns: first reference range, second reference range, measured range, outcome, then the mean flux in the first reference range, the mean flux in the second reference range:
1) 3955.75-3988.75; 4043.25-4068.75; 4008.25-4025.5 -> 0.33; 11.5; 11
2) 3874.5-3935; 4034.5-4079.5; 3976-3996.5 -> 1.23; 12.4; 11.3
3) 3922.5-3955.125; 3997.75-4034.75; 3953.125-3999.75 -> 1.17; 12.1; 11.2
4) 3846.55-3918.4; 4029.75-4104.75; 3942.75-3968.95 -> 0.18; 12.6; 11.2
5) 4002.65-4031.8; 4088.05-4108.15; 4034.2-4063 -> 0.03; 11.1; 11.4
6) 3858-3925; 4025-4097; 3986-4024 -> 1.29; 12.4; 11.1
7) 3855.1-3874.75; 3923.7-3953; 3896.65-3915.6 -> 0.62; 12.6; 12.1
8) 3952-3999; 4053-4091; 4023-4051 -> -0.61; 11.4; 10.8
